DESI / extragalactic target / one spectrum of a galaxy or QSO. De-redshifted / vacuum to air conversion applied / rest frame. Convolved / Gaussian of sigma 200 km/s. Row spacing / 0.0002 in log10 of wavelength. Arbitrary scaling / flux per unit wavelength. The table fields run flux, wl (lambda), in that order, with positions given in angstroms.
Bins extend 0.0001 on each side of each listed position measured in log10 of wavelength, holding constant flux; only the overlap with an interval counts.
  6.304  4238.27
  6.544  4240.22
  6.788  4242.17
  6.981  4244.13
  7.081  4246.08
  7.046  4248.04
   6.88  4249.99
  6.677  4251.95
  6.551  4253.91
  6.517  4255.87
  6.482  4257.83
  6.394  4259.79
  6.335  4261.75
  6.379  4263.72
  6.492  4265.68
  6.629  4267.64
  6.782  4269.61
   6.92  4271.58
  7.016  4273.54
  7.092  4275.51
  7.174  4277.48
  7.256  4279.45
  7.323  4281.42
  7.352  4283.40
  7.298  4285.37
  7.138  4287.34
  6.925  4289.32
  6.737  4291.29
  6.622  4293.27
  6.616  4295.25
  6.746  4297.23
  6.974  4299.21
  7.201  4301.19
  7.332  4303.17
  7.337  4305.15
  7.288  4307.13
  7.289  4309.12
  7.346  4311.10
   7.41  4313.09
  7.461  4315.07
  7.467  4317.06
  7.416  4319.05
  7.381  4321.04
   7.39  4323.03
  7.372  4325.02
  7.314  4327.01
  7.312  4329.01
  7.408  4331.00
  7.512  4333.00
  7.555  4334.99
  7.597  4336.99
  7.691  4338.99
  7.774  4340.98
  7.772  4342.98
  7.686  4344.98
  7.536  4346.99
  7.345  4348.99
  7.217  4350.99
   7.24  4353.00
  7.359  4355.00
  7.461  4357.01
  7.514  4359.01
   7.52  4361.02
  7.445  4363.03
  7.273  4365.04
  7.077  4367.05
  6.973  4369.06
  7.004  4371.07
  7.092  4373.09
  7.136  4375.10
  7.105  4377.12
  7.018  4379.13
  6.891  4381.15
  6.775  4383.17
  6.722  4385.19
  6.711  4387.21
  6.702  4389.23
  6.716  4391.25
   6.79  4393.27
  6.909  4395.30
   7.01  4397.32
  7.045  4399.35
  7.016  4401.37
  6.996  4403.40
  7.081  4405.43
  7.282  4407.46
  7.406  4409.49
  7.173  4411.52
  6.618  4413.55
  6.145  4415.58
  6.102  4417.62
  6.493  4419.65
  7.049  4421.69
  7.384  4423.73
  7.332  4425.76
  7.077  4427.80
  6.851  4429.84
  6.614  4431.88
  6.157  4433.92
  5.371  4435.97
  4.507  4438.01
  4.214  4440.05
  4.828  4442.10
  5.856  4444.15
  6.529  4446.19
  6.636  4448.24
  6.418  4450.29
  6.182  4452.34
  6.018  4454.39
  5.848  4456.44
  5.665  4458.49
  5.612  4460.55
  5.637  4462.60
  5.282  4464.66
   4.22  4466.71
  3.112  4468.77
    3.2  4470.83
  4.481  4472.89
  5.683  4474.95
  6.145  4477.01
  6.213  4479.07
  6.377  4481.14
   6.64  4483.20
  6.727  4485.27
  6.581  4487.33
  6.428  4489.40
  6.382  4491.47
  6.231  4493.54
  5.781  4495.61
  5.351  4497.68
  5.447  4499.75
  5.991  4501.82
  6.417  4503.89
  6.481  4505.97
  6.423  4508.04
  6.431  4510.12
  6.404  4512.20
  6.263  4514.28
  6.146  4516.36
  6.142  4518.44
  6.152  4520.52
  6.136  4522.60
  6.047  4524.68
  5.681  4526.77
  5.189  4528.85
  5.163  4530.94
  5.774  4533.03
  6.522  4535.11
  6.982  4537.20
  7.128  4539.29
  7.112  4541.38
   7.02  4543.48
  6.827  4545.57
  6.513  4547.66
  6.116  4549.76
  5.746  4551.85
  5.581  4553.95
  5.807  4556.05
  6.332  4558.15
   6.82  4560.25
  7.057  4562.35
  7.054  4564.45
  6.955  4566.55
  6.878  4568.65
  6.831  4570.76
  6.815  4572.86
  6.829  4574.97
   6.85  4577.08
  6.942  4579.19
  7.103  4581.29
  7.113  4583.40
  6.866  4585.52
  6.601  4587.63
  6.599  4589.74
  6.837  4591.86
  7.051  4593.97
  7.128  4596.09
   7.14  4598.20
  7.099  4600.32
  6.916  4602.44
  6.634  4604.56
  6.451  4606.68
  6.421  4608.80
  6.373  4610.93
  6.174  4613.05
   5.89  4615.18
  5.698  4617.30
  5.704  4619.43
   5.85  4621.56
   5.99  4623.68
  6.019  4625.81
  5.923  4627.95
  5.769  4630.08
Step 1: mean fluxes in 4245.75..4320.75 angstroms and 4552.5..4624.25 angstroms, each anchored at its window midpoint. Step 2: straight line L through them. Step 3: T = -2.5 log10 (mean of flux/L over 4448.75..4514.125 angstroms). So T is 0.16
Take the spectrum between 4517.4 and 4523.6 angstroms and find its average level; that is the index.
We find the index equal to 6.15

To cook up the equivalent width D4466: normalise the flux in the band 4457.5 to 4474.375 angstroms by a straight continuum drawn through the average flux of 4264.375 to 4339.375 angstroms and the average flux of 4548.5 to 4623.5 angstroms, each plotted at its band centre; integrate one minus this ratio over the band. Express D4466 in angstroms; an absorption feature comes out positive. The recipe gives 5.3 angstroms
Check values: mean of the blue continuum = 7.18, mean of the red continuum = 6.57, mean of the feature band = 4.67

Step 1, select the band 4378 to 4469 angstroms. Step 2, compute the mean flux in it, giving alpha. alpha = 6.34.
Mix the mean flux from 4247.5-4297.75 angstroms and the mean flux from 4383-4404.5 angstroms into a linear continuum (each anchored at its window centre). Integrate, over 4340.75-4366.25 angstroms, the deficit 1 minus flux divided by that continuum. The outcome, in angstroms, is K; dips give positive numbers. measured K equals -2.3 angstroms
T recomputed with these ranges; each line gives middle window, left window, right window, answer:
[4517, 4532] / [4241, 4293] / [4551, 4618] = 0.16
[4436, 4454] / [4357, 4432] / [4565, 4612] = 0.23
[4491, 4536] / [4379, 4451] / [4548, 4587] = 0.10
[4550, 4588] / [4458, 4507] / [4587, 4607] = -0.01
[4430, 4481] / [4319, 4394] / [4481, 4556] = 0.21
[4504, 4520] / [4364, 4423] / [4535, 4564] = 0.05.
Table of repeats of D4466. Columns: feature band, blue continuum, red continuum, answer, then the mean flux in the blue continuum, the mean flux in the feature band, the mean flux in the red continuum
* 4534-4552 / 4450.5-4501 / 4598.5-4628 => -2.30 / 5.65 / 6.71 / 6.26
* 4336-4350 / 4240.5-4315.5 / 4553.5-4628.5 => -1.56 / 6.94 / 7.63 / 6.58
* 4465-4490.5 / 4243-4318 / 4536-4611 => 4.98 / 6.96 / 5.48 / 6.74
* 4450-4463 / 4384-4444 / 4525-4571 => 1.21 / 6.55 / 5.9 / 6.4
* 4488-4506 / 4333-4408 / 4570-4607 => 2.49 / 7.19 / 6.04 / 6.89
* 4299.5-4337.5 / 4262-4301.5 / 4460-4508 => -3.90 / 6.92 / 7.38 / 5.69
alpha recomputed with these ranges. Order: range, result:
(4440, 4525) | 5.85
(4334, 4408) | 7.19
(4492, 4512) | 6.08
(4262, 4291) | 6.96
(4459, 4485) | 5.27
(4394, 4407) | 7.01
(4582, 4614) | 6.76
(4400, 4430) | 6.94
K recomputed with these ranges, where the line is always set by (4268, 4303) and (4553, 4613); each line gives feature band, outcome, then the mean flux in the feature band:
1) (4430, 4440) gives 1.82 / 5.62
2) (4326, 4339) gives -0.93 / 7.47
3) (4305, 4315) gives -0.51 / 7.35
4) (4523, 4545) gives 1.68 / 6.27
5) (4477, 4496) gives 1.25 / 6.38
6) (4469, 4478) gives 2.80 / 4.71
